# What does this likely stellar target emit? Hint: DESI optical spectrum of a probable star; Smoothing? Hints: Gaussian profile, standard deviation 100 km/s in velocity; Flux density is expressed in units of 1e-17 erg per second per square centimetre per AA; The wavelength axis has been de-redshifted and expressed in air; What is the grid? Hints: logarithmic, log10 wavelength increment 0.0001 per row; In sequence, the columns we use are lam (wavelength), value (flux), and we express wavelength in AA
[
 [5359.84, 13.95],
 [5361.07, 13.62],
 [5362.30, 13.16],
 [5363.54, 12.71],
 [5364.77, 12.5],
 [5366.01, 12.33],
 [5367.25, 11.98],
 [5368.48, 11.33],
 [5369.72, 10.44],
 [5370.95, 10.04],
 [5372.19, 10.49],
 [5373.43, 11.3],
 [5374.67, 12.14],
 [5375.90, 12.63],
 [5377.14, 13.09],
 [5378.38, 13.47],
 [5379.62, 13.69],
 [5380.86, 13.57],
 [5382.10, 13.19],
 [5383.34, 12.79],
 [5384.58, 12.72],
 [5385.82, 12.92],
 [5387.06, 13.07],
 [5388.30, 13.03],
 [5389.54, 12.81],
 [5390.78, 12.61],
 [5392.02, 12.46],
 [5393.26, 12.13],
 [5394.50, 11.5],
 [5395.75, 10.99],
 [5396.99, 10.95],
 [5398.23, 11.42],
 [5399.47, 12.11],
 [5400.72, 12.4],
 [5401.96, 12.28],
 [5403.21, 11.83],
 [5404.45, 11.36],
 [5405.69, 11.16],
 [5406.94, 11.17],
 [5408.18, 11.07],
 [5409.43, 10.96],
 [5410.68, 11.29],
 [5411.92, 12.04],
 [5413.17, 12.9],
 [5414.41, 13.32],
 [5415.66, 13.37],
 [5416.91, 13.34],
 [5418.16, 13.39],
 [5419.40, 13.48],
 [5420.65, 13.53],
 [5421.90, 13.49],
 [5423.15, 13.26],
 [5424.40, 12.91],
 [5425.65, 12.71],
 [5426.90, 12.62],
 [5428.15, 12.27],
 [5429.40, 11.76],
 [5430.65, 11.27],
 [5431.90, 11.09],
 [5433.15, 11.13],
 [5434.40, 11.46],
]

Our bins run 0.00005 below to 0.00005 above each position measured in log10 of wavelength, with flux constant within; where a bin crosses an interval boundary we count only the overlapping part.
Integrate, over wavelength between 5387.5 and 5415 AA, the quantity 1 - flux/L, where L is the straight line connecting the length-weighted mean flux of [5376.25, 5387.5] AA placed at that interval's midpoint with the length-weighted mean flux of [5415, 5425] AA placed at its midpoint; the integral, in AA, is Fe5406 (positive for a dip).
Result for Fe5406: 2.78 AA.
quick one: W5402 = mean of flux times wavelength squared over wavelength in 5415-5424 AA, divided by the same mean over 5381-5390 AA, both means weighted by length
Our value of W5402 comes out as 1.0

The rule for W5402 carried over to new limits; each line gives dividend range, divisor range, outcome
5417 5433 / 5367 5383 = 1.06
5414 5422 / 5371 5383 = 1.09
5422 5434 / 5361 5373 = 1.06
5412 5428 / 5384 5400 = 1.09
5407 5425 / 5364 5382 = 1.06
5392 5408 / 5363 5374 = 1.03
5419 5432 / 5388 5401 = 1.06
